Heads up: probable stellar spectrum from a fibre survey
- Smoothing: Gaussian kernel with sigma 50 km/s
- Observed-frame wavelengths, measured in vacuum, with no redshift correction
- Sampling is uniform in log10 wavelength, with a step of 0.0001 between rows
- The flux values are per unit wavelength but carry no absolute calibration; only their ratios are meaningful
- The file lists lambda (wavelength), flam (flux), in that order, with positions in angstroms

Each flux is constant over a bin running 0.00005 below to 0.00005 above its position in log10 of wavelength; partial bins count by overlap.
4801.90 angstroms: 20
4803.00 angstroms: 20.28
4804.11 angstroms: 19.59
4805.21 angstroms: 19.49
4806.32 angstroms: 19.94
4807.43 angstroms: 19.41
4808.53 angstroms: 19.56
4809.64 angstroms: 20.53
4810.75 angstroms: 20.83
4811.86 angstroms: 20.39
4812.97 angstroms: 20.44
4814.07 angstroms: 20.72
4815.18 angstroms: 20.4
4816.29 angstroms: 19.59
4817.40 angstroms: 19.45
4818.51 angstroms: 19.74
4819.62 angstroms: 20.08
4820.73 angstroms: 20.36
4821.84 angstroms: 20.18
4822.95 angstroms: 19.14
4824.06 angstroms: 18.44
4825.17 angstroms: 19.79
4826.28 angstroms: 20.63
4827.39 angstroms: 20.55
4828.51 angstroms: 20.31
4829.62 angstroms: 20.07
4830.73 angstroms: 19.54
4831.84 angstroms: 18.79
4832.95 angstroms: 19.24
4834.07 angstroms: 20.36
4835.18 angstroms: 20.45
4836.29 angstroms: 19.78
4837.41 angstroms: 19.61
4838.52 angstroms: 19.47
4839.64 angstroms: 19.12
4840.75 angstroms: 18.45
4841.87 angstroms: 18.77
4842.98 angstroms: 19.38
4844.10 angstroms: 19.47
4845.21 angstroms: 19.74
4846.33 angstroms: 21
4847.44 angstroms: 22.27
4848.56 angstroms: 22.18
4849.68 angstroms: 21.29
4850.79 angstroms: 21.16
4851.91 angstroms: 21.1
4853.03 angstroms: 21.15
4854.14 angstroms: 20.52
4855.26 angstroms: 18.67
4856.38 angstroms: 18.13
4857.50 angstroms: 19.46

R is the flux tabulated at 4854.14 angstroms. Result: 20.52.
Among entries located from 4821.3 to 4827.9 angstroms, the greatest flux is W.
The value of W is 20.63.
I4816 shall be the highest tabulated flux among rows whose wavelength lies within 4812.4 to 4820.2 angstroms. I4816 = 20.72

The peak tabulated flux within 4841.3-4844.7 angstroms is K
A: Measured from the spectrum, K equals 19.47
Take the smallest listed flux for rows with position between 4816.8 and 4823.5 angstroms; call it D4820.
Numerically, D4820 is 19.14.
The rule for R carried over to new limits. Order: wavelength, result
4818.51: 19.74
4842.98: 19.38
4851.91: 21.1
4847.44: 22.27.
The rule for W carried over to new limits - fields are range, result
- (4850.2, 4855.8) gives 21.16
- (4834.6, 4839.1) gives 20.45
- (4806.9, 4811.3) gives 20.83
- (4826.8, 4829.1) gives 20.55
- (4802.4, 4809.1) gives 20.28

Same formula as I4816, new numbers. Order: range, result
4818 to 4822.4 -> 20.36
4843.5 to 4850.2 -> 22.27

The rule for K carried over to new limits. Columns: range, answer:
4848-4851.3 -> 22.18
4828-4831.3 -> 20.31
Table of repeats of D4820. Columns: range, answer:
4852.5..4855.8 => 18.67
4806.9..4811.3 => 19.41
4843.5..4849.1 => 19.47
